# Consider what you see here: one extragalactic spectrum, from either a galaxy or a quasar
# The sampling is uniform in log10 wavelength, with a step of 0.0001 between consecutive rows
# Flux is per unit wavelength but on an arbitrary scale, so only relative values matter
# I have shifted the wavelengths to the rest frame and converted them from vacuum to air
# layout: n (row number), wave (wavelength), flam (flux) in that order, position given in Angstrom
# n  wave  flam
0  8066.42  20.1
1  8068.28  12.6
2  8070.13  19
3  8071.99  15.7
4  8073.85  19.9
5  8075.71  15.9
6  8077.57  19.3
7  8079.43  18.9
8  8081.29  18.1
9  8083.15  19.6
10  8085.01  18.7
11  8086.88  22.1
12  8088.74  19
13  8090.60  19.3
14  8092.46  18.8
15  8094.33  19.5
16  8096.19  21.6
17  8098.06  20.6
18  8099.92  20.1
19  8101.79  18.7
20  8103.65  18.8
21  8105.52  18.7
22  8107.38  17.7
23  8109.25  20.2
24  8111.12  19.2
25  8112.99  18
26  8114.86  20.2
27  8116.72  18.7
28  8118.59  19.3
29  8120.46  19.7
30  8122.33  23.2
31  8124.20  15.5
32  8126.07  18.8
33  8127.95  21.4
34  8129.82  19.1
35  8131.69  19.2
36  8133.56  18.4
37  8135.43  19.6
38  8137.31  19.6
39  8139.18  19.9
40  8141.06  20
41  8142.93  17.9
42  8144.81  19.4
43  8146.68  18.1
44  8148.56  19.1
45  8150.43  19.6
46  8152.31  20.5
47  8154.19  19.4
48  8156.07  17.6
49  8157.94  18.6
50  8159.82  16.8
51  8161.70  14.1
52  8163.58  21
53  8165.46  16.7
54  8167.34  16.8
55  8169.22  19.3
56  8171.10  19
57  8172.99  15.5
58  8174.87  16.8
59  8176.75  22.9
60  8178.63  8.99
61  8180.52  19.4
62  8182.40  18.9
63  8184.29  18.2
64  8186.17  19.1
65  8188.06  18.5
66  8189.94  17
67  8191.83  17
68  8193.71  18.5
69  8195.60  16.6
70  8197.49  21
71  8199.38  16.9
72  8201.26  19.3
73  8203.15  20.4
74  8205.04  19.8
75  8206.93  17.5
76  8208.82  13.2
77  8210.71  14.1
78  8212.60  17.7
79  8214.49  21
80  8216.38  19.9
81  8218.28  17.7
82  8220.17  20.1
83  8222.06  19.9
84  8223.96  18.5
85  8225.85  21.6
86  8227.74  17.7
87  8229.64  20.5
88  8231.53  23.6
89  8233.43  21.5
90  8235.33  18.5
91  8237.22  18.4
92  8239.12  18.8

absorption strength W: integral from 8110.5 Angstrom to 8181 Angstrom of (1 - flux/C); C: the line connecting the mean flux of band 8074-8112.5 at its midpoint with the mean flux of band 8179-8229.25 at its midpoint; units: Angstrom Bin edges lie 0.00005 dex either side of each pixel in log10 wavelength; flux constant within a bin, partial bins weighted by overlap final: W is 0.8 Angstrom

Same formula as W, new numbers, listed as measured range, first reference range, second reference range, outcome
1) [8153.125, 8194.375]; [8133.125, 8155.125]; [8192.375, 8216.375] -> 2.1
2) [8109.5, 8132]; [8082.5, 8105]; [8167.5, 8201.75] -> -0.3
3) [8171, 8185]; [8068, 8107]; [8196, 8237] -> 1.2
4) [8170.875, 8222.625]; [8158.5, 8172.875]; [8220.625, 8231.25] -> 2.1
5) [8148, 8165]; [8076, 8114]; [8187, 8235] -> 0.5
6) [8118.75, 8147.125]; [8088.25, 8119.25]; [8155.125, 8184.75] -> -1.2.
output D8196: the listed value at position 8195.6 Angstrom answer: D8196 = 16.6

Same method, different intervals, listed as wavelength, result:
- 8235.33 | 18.5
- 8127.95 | 21.4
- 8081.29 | 18.1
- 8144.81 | 19.4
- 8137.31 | 19.6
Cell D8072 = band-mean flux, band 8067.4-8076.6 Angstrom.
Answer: 16.7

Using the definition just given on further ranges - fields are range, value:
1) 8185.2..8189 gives 18.8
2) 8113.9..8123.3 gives 20.2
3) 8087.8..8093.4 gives 19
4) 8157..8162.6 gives 16.5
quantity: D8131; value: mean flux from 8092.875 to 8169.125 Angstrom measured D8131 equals 19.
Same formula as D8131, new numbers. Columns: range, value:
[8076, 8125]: 19.3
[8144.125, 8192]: 18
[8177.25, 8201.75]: 17.7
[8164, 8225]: 18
